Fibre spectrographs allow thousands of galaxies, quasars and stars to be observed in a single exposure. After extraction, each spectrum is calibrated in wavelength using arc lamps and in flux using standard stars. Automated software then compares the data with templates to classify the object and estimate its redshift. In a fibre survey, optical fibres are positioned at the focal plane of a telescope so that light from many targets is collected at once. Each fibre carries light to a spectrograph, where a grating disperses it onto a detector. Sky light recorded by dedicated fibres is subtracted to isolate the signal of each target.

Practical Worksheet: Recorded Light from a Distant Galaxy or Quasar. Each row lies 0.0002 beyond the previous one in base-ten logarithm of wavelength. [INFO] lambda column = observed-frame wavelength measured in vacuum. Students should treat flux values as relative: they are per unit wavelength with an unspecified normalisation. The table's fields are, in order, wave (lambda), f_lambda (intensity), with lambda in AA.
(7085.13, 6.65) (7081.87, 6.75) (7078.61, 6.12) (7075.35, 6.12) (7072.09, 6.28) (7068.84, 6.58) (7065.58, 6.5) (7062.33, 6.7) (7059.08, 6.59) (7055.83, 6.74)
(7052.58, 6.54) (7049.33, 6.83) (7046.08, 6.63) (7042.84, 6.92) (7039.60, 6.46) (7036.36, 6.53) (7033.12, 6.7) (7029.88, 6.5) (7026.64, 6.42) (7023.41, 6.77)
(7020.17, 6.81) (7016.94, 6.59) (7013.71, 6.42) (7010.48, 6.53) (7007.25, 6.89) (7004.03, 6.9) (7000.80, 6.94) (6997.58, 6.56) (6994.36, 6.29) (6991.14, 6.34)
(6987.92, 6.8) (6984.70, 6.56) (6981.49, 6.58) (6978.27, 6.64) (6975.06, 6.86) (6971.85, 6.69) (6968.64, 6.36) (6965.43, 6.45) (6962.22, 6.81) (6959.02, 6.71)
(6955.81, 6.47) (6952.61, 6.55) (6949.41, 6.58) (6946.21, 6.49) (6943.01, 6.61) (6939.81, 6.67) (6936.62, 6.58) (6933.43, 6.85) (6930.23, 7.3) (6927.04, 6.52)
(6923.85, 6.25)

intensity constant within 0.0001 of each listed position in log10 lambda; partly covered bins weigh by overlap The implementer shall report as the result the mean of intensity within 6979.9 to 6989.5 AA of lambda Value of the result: 6.65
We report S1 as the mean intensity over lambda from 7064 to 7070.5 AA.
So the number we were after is 6.54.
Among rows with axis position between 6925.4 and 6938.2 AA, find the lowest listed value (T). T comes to 6.52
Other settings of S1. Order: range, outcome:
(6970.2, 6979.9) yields 6.73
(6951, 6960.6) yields 6.57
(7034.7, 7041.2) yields 6.5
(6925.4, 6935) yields 6.88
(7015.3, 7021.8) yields 6.7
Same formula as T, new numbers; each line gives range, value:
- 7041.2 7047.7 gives 6.63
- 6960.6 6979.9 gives 6.36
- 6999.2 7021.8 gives 6.42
